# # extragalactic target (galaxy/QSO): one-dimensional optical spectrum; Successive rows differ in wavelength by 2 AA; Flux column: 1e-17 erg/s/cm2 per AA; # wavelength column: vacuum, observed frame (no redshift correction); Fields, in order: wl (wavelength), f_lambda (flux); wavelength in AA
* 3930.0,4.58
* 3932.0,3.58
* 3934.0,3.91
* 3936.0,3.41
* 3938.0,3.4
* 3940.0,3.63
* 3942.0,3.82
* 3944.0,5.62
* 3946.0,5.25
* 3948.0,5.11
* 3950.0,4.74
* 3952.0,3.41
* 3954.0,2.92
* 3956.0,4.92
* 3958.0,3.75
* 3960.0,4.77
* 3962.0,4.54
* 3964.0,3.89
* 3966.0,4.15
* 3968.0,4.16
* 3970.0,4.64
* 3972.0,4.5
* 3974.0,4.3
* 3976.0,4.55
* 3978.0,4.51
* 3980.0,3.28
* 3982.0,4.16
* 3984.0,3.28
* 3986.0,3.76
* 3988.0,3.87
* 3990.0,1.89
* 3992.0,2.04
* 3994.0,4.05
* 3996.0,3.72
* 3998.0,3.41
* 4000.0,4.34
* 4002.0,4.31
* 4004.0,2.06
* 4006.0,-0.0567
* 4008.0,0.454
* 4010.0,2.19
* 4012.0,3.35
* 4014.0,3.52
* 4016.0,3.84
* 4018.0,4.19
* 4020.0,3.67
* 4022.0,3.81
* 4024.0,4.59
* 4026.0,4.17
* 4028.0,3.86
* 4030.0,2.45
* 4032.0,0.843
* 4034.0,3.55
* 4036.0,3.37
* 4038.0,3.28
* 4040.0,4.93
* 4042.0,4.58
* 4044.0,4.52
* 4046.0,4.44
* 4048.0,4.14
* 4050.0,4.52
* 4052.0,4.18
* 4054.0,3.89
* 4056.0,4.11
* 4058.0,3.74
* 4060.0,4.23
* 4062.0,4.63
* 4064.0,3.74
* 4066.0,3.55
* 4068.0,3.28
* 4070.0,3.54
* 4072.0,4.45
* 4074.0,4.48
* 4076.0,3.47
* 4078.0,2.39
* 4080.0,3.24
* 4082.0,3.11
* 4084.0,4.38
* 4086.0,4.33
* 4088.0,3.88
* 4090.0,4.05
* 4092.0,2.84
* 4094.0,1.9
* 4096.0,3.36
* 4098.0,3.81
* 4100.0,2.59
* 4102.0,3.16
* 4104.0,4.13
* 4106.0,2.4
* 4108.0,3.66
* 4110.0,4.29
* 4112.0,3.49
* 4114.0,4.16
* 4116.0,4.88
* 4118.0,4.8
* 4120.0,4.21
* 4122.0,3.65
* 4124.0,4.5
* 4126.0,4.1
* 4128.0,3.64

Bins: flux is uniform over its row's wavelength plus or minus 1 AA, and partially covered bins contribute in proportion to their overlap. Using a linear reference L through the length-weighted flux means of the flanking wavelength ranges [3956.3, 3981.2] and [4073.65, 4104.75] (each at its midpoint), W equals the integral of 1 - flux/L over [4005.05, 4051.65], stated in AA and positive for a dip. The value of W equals 5.0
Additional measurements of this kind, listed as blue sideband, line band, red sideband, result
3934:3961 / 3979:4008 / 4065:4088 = 6.9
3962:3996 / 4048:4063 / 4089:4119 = -2.1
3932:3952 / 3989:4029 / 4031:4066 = 8.5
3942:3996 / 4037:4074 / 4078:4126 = -2.9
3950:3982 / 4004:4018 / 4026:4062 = 5.7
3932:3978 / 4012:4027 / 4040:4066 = 1.1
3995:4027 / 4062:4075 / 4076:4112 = -2.2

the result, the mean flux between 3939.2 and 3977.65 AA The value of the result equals 4.36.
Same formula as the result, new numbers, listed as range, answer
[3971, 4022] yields 3.34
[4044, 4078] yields 3.99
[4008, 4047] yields 3.56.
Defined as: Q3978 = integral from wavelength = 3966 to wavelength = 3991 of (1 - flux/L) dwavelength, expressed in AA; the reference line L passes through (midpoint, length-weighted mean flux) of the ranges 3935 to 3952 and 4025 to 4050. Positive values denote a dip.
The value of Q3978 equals 1.09 AA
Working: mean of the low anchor 4.32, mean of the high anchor 3.71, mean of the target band 3.92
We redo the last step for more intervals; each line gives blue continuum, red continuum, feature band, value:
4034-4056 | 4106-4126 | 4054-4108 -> 7.1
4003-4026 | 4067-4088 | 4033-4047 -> -3.7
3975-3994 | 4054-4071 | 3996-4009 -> 3.9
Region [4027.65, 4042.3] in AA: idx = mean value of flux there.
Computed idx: 3.28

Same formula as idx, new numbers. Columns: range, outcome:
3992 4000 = 3.59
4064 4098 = 3.53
